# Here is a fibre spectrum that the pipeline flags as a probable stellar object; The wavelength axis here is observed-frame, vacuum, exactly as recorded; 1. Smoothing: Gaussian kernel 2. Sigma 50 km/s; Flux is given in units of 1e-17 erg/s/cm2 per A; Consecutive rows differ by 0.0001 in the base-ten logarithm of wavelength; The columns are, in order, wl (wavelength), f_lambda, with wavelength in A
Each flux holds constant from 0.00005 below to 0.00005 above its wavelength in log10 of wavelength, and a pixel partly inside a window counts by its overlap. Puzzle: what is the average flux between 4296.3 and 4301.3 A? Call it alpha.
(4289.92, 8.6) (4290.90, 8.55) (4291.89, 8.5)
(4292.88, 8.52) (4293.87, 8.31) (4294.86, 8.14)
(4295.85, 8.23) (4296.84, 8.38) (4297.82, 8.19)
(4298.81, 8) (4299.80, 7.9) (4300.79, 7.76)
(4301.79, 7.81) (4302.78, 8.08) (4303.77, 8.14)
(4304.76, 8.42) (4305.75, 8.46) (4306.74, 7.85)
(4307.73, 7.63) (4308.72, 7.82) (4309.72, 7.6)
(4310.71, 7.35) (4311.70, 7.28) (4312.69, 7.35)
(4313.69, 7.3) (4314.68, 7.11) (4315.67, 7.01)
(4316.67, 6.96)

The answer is 8.05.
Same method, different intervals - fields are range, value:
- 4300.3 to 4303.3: 7.86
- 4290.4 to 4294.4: 8.47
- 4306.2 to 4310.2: 7.73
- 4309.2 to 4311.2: 7.46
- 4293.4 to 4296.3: 8.22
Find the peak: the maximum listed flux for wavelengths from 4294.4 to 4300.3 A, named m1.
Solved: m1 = 8.38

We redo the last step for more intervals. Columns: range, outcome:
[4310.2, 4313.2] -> 7.35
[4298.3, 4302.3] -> 8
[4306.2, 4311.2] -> 7.85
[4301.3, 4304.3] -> 8.14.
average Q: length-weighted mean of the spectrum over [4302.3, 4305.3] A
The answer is 8.23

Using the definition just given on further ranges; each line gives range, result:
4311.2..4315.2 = 7.27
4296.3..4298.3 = 8.32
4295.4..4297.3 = 8.3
